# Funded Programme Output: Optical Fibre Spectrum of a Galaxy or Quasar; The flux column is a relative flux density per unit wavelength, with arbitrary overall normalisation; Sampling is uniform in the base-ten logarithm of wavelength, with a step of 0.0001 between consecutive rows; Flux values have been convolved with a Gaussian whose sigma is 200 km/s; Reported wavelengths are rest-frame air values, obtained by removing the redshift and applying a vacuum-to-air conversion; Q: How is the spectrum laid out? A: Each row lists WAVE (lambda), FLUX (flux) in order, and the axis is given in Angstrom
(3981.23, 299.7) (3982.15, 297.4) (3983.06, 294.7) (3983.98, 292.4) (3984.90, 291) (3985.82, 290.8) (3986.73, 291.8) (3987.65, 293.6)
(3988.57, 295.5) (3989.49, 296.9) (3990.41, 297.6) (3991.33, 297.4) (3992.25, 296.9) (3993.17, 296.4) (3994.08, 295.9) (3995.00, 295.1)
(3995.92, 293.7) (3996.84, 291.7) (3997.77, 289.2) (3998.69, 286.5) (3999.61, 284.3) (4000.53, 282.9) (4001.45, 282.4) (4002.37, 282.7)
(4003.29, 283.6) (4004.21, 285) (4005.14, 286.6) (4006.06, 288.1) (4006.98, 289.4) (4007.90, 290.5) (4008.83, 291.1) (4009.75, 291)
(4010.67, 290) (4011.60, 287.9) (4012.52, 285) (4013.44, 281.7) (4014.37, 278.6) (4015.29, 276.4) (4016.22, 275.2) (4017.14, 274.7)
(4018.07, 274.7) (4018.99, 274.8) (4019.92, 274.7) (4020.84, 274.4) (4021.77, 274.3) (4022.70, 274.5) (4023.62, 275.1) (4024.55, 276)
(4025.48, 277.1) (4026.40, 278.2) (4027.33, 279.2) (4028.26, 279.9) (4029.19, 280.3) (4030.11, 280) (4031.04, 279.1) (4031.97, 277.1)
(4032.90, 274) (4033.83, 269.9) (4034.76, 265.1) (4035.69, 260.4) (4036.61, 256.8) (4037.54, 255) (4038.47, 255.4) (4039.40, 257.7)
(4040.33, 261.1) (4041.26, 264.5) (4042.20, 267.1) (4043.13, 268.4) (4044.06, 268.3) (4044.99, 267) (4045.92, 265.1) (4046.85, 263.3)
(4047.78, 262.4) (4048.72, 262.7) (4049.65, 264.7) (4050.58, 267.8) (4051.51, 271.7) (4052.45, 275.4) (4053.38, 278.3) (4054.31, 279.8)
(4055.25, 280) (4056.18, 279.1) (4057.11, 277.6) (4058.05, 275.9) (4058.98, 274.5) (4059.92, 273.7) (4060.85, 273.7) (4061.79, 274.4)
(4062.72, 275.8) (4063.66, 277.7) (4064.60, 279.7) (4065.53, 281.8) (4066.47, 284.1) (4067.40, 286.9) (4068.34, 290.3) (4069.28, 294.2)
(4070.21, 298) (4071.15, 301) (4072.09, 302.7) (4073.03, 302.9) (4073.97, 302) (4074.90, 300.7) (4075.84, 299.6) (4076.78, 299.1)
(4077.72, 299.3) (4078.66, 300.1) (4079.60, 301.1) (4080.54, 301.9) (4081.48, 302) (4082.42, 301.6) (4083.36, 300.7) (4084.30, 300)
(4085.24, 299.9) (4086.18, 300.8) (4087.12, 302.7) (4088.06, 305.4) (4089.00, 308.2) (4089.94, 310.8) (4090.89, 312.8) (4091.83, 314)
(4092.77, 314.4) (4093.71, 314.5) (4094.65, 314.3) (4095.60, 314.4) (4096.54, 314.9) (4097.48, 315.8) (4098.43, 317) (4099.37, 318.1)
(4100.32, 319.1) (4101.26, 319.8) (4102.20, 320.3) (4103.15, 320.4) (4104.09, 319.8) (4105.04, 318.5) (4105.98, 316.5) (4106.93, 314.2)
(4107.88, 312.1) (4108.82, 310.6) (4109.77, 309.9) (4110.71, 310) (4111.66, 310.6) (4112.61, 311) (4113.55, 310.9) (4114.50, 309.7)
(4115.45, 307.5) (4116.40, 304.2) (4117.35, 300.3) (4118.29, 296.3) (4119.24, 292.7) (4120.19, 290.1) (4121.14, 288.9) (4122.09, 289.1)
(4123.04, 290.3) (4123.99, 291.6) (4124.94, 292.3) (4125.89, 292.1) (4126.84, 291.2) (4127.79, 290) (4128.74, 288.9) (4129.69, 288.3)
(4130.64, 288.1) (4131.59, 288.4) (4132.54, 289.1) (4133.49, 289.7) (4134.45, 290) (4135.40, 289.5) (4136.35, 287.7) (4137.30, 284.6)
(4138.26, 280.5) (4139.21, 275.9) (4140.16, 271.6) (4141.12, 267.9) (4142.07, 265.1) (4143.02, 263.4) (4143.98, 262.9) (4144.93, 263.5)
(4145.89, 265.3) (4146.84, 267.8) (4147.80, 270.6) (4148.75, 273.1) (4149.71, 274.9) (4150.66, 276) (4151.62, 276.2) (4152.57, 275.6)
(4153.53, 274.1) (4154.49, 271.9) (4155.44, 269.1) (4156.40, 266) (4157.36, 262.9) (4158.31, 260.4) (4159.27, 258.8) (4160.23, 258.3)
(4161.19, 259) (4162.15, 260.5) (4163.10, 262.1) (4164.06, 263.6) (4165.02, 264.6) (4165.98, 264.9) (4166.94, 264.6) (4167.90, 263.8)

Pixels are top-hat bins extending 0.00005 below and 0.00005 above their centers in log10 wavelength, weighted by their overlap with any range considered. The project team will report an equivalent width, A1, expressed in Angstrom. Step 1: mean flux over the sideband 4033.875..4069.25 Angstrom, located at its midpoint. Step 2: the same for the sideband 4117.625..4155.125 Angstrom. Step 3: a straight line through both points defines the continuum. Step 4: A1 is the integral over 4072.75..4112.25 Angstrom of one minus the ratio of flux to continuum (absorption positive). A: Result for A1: -4.8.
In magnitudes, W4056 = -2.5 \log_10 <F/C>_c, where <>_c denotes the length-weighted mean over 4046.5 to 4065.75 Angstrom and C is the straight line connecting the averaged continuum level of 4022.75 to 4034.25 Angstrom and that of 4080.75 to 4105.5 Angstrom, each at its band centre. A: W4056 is 0.07 mag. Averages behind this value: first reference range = 277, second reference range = 311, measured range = 274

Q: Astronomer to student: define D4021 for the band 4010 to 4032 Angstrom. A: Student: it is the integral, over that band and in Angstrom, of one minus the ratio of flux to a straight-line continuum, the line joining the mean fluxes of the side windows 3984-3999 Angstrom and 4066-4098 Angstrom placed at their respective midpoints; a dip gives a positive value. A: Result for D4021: 1.36 Angstrom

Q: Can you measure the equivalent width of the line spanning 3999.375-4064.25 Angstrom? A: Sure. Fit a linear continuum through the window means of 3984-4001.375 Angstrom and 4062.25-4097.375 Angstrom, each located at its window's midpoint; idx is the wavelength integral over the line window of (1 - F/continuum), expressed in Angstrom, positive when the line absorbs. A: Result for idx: 4.6 Angstrom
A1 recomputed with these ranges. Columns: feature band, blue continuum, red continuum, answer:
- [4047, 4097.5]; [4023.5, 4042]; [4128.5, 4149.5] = -3.6 Angstrom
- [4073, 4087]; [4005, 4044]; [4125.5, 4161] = -1.3 Angstrom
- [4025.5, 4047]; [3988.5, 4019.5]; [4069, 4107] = 1.9 Angstrom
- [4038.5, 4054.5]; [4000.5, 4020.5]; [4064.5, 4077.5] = 1.3 Angstrom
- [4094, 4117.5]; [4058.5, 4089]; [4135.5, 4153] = -2.4 Angstrom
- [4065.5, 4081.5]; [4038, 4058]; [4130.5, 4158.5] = -1.6 Angstrom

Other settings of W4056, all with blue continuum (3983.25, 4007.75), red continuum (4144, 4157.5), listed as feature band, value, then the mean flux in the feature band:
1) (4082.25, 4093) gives -0.10 mag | 306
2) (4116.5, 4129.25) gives -0.07 mag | 292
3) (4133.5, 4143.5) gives -0.02 mag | 278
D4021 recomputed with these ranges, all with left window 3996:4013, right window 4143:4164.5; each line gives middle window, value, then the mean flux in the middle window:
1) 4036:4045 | 0.7 Angstrom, 262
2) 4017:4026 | 0.3 Angstrom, 275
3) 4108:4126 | -1.9 Angstrom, 301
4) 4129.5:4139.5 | -0.6 Angstrom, 287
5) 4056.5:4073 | -0.3 Angstrom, 284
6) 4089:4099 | -1.4 Angstrom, 314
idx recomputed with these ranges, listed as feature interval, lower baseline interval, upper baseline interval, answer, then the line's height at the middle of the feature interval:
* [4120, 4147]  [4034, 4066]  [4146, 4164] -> -1.44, 268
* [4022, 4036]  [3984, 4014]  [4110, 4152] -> 0.68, 289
